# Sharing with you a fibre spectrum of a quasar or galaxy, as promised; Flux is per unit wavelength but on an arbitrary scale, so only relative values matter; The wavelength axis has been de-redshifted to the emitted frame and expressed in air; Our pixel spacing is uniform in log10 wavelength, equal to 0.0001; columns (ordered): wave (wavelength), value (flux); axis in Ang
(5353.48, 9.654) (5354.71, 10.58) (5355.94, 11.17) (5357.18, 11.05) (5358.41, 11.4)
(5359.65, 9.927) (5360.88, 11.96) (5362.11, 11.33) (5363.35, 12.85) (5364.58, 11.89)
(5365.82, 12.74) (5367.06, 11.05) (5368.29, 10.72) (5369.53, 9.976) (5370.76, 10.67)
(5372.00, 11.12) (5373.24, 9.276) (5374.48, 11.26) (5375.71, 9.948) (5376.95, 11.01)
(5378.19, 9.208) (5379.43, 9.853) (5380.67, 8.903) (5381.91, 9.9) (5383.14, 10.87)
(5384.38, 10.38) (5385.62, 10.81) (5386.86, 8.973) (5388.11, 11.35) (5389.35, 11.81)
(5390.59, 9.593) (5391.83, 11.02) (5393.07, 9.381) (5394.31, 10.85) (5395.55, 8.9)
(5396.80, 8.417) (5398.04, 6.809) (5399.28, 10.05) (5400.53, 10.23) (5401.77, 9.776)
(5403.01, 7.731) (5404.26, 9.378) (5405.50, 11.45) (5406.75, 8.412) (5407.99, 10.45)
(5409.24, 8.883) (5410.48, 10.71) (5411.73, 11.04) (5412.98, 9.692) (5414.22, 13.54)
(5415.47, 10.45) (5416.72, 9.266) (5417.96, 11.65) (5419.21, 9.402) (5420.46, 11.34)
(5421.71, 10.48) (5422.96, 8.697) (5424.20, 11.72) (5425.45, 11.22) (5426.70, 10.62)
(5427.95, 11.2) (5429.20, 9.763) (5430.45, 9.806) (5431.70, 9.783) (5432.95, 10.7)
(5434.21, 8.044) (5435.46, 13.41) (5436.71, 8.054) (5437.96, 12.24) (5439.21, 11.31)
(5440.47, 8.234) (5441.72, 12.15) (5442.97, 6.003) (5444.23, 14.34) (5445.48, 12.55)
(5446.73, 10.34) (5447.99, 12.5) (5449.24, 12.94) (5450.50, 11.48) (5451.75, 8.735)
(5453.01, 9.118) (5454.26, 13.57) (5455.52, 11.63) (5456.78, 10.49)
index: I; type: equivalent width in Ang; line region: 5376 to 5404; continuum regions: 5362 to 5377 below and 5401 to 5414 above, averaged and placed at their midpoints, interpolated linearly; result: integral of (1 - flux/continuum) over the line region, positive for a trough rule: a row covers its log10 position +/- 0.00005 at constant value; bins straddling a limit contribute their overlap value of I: 1.7 Ang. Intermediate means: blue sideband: 11.1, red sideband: 9.88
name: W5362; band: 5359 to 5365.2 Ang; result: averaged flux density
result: 11.6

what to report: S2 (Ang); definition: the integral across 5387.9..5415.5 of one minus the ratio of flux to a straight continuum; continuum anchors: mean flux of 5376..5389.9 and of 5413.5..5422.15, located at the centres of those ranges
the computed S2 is 1.62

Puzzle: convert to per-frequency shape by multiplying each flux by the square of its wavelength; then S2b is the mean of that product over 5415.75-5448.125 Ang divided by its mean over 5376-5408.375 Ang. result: 1.1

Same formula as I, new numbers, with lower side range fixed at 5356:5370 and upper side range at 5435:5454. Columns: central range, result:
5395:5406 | 2.0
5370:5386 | 1.5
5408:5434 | 1.4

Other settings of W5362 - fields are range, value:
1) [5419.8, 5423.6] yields 10.2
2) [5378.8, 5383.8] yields 9.9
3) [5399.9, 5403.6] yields 9.26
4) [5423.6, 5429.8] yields 10.9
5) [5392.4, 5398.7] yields 8.9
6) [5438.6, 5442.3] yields 10.5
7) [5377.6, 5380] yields 9.52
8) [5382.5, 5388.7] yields 10.5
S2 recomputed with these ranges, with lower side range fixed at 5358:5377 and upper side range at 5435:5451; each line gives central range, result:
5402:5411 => 1.3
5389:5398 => 1.1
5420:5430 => 0.5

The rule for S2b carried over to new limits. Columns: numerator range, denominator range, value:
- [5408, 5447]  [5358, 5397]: 1.02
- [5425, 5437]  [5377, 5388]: 1.05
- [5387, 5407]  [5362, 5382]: 0.92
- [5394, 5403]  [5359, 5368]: 0.79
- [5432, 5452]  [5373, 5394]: 1.08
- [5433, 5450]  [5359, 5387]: 1.05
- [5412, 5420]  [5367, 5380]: 1.05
